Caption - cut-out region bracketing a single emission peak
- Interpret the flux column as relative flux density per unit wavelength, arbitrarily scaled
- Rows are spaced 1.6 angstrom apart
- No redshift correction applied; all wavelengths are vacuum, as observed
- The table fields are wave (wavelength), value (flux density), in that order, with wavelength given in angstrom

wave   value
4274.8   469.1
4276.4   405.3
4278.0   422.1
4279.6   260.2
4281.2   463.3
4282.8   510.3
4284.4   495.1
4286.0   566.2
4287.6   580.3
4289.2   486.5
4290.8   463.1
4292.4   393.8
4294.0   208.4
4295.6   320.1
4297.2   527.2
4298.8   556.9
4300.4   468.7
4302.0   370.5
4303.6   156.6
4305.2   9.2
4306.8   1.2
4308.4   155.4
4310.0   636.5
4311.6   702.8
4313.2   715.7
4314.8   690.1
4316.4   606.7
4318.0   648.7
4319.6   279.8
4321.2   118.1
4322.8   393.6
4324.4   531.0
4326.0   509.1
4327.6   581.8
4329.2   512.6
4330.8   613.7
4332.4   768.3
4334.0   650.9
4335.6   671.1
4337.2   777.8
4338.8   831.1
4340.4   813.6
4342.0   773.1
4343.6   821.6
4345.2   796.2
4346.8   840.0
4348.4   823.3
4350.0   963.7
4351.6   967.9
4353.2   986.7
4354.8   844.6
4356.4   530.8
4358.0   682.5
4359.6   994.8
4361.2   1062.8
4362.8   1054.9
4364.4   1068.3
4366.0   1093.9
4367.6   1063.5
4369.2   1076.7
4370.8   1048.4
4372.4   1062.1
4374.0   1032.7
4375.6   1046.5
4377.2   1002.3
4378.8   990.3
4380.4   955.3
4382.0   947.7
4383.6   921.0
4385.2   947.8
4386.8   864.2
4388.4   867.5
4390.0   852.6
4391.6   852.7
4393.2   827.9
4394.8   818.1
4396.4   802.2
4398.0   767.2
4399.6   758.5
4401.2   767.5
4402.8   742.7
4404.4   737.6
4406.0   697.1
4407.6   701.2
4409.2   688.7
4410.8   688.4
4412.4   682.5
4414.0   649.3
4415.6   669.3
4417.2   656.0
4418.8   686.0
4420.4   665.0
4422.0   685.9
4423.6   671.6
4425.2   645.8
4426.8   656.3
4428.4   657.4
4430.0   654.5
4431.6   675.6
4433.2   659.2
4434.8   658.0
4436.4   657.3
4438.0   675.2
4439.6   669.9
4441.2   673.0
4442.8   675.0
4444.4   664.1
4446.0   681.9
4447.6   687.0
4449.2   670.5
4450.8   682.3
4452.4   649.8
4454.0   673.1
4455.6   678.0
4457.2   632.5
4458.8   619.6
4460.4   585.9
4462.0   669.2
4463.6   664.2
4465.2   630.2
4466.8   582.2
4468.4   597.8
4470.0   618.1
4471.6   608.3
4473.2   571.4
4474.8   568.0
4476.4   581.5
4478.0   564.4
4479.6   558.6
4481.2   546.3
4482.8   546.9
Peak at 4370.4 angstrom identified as Lyman alpha 1216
